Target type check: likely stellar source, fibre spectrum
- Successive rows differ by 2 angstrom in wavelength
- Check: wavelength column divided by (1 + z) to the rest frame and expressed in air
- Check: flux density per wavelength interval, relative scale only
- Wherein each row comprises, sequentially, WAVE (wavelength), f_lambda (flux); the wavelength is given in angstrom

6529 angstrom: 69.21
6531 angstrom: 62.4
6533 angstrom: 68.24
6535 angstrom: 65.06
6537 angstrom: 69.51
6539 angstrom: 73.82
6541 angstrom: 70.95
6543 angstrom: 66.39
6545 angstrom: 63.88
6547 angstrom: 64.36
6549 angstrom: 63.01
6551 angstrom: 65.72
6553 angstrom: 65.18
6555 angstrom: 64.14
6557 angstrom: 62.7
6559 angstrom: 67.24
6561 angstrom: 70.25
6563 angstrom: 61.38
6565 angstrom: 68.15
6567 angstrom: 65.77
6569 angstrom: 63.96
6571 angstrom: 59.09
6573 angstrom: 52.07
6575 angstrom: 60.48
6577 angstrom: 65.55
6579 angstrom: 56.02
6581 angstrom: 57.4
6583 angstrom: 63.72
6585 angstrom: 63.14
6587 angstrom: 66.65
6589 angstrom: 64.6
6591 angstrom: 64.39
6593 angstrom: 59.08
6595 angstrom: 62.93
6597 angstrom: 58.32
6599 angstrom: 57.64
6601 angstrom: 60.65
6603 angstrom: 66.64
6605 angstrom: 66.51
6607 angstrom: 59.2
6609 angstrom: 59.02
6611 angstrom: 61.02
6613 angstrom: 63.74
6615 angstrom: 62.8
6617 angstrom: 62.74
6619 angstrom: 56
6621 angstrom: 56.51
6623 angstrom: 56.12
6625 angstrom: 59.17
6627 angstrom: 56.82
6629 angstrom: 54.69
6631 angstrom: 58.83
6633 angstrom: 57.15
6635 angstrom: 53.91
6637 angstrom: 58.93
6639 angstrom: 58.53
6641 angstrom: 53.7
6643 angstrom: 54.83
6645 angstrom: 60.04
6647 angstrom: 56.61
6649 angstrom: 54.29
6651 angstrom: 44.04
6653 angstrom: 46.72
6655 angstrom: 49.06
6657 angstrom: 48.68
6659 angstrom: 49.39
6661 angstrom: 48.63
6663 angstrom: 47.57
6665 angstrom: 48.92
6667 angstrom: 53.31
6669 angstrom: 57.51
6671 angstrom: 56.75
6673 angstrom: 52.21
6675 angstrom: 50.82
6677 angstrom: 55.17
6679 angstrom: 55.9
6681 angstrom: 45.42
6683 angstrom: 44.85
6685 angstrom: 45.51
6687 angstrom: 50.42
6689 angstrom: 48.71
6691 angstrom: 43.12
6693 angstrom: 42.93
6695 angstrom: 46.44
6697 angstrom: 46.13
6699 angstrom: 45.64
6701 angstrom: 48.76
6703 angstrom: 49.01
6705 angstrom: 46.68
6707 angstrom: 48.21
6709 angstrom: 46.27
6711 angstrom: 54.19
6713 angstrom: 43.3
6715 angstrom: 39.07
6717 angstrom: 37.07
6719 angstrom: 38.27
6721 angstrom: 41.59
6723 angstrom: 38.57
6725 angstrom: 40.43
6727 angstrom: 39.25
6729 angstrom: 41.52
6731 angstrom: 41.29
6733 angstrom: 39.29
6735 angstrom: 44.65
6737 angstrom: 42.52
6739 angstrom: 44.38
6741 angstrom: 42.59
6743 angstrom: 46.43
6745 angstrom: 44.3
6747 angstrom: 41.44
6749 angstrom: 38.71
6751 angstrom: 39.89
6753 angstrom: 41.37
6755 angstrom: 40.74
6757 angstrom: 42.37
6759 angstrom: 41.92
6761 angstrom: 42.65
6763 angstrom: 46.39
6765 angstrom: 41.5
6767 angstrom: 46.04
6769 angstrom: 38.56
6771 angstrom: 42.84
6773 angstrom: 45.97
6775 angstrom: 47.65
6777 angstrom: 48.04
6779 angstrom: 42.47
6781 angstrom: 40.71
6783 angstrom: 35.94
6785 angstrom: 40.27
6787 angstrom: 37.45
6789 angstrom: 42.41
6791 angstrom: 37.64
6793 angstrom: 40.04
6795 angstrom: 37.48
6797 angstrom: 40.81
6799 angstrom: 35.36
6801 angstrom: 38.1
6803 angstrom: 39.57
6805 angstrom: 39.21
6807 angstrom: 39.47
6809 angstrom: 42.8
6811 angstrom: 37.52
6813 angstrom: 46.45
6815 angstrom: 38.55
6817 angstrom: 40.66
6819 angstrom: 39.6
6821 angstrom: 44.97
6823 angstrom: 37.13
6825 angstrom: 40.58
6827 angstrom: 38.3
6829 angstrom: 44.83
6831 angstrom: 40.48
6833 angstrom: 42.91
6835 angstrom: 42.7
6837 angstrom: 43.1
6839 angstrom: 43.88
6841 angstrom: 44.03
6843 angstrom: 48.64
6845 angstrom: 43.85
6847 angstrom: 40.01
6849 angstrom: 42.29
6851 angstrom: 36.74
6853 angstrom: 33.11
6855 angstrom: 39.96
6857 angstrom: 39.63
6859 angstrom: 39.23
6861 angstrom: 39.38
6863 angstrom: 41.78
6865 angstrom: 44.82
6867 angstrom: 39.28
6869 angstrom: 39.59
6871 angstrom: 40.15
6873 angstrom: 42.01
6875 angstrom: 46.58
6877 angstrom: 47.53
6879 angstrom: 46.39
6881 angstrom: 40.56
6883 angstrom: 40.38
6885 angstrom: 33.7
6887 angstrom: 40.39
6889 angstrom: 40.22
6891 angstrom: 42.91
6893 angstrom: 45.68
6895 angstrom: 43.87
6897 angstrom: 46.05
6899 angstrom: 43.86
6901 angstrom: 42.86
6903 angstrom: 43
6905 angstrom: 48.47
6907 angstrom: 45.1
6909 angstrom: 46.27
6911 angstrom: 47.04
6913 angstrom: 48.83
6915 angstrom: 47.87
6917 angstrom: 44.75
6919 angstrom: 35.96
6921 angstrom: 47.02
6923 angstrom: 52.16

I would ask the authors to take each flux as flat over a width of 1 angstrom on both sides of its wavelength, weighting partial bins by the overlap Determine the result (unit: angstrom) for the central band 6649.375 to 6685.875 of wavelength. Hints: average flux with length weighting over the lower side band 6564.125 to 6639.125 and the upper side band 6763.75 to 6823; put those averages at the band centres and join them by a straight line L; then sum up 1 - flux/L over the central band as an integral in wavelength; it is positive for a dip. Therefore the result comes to 2.45 angstrom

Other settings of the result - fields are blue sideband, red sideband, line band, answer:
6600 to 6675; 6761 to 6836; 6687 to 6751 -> 6.37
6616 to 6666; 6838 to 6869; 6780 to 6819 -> 4.26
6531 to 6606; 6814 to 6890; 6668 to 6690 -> 1.55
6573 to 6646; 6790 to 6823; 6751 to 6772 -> 0.97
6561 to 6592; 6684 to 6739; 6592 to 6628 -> -1.51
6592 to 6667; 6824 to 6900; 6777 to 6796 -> 2.75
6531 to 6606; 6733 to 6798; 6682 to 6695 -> 1.18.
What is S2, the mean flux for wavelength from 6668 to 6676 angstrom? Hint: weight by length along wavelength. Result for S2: 54.3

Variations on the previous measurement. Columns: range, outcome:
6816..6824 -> 40.6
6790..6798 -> 39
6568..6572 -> 61.5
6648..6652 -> 49.2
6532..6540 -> 69.2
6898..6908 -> 44.7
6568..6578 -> 60.2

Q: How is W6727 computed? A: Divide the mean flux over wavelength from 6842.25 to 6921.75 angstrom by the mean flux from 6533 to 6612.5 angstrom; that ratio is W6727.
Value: 0.67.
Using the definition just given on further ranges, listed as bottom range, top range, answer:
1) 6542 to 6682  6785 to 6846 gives 0.70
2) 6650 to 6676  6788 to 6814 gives 0.79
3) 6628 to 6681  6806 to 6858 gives 0.78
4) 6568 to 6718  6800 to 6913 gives 0.77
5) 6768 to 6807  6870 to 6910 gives 1.07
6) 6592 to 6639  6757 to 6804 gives 0.69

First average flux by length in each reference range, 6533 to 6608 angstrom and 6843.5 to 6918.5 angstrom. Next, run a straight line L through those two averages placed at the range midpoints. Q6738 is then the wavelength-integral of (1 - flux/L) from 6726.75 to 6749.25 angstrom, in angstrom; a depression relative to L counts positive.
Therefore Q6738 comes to 4.2 angstrom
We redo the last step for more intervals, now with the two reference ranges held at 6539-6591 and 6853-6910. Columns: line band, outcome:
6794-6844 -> 5.8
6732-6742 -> 1.8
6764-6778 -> 1.5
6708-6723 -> 3.1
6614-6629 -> 0.4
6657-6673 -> 1.5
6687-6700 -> 2.2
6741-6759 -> 3.3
